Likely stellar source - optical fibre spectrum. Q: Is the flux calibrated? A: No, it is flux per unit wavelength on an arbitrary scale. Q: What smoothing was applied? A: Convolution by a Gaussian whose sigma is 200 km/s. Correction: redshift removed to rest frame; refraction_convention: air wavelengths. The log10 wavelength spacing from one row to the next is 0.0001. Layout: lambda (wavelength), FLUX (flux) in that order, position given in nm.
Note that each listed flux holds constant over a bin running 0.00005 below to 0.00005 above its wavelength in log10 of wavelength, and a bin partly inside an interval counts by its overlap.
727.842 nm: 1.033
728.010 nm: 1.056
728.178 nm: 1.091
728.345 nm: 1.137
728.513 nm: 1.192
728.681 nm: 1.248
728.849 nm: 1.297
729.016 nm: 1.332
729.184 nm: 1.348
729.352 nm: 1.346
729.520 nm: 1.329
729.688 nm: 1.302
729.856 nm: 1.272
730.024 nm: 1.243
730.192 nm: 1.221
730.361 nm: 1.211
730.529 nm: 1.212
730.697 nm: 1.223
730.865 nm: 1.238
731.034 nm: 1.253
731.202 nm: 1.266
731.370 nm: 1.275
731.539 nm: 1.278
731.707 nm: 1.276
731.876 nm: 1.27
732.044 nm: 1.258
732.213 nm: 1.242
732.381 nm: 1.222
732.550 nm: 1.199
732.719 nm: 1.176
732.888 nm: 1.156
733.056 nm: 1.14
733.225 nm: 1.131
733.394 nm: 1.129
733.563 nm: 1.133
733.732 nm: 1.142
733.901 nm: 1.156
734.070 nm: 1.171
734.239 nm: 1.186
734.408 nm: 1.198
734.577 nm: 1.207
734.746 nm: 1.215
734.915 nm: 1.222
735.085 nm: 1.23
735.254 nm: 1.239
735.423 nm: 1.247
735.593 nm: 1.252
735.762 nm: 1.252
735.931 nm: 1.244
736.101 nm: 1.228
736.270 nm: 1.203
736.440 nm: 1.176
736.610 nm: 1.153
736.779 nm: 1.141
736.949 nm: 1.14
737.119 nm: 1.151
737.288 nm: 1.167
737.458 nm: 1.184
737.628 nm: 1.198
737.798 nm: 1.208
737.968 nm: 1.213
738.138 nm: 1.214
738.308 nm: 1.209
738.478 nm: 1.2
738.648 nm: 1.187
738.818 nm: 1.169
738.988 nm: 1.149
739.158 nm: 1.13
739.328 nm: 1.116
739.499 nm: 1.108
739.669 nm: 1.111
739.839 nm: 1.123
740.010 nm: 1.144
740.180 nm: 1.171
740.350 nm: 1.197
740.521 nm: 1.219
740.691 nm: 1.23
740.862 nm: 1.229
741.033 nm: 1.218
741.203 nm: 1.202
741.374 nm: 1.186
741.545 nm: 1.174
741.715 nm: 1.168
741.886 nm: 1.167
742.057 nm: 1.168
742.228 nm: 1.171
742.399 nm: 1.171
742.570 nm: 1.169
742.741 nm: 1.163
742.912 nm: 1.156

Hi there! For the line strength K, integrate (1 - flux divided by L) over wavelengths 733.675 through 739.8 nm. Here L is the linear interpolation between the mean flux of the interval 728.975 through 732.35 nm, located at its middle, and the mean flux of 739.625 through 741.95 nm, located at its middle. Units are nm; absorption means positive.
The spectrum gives 0.155 nm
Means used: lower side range 1.27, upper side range 1.18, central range 1.19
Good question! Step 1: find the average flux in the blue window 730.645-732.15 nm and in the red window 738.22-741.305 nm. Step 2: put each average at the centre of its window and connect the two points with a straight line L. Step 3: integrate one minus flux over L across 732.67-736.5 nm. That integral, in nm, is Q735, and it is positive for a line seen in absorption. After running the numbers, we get 0.105 nm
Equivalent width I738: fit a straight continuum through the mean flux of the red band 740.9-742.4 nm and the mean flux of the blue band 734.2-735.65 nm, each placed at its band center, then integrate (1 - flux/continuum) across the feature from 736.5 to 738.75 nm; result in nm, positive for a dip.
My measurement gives 0.05 nm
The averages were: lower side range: 1.22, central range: 1.18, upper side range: 1.18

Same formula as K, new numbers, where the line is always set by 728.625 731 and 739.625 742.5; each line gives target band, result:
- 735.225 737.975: 0.04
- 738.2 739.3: 0.03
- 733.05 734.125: 0.09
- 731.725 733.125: 0.04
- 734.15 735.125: 0.02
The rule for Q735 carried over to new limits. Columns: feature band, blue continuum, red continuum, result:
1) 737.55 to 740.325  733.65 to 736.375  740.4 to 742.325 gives 0.08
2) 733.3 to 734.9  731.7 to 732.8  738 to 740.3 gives 0.05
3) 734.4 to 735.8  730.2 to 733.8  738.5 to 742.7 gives -0.04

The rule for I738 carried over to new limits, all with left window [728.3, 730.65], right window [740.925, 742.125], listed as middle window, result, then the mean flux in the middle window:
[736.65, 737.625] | 0.04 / 1.16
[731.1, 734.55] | 0.12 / 1.2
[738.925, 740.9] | 0.06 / 1.16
